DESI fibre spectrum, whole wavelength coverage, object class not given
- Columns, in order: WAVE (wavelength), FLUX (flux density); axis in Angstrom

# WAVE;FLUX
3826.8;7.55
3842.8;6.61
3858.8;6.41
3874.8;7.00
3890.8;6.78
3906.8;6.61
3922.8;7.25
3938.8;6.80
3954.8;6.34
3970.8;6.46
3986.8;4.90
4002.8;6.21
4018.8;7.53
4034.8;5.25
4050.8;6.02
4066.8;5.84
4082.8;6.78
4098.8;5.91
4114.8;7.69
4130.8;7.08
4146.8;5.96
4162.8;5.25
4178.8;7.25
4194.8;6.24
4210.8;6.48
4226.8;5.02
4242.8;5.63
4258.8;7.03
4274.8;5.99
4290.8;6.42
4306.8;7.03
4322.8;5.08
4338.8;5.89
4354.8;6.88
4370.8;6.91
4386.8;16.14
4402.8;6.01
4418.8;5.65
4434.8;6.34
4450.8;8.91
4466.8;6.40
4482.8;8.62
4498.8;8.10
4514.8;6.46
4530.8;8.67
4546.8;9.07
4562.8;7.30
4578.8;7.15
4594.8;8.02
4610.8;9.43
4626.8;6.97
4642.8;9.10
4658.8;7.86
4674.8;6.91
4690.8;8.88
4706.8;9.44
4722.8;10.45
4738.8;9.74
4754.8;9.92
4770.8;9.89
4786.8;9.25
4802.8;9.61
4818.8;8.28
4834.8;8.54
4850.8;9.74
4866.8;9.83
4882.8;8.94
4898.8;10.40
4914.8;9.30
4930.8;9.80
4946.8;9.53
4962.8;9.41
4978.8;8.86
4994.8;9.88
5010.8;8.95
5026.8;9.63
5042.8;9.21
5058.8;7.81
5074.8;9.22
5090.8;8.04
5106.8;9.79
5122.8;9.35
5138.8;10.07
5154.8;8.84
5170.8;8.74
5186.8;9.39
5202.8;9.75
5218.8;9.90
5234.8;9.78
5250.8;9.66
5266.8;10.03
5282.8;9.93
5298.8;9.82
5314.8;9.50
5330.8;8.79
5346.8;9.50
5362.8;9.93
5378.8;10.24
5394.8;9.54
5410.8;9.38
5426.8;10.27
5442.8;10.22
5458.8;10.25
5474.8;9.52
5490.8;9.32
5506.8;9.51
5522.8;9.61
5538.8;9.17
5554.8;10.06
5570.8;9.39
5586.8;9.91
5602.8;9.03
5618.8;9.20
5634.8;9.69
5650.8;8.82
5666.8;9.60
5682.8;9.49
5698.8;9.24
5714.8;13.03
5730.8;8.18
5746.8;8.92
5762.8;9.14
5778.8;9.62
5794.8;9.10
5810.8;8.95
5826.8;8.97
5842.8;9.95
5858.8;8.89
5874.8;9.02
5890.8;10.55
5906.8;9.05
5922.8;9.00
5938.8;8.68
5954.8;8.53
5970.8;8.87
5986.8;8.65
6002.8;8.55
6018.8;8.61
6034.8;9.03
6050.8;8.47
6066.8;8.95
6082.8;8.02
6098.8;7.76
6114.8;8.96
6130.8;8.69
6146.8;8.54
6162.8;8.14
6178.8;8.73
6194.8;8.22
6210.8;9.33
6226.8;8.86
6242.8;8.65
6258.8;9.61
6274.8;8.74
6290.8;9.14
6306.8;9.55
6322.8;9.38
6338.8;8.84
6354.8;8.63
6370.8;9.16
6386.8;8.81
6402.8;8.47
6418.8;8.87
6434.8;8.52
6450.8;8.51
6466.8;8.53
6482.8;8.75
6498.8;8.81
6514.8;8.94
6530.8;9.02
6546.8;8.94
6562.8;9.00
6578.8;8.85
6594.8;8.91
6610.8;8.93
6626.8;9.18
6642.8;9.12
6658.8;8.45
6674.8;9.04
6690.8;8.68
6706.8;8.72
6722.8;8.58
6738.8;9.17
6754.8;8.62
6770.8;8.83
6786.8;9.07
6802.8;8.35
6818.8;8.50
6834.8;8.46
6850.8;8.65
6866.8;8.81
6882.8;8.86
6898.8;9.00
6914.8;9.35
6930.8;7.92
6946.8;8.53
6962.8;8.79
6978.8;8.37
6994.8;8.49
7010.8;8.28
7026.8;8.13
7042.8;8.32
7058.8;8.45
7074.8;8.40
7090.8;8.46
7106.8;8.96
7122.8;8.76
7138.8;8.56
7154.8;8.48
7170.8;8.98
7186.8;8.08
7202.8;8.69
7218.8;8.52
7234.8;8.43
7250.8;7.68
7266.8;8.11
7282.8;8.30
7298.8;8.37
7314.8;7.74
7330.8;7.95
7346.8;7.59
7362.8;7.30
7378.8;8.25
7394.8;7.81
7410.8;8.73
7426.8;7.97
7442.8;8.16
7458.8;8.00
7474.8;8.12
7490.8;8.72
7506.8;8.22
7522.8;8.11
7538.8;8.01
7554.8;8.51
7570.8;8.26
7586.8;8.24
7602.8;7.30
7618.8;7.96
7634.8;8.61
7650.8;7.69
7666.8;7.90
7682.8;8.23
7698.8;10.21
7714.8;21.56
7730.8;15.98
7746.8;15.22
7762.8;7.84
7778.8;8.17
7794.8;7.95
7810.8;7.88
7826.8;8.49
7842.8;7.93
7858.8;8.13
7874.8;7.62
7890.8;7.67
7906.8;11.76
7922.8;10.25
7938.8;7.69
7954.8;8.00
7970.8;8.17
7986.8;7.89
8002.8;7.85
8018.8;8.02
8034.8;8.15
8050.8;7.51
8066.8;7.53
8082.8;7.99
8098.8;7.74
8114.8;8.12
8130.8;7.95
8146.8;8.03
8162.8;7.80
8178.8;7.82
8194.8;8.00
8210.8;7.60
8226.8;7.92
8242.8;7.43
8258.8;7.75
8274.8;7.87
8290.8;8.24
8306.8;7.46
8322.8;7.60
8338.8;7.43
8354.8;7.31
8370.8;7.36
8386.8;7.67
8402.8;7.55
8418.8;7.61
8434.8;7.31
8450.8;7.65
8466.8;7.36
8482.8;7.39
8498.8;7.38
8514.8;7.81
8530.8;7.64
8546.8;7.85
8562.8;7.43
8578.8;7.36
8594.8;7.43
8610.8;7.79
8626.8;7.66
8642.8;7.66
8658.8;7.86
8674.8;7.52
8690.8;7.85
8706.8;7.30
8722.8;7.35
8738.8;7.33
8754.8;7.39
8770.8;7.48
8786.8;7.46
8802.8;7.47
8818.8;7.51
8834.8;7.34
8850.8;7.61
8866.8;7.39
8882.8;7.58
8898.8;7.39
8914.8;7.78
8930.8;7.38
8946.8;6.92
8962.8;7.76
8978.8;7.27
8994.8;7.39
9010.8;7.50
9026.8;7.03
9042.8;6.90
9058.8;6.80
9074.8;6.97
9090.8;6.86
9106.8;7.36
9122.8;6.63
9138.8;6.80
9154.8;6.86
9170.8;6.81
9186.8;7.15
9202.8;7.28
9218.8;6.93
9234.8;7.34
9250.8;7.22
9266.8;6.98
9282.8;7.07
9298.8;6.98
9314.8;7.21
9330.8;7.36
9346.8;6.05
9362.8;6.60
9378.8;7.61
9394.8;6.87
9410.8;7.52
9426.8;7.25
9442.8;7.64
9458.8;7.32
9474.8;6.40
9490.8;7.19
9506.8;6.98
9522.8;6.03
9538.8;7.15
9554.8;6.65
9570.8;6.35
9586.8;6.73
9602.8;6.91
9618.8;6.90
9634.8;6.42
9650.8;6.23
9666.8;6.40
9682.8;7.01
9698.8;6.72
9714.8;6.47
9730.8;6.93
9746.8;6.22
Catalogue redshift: 0.18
